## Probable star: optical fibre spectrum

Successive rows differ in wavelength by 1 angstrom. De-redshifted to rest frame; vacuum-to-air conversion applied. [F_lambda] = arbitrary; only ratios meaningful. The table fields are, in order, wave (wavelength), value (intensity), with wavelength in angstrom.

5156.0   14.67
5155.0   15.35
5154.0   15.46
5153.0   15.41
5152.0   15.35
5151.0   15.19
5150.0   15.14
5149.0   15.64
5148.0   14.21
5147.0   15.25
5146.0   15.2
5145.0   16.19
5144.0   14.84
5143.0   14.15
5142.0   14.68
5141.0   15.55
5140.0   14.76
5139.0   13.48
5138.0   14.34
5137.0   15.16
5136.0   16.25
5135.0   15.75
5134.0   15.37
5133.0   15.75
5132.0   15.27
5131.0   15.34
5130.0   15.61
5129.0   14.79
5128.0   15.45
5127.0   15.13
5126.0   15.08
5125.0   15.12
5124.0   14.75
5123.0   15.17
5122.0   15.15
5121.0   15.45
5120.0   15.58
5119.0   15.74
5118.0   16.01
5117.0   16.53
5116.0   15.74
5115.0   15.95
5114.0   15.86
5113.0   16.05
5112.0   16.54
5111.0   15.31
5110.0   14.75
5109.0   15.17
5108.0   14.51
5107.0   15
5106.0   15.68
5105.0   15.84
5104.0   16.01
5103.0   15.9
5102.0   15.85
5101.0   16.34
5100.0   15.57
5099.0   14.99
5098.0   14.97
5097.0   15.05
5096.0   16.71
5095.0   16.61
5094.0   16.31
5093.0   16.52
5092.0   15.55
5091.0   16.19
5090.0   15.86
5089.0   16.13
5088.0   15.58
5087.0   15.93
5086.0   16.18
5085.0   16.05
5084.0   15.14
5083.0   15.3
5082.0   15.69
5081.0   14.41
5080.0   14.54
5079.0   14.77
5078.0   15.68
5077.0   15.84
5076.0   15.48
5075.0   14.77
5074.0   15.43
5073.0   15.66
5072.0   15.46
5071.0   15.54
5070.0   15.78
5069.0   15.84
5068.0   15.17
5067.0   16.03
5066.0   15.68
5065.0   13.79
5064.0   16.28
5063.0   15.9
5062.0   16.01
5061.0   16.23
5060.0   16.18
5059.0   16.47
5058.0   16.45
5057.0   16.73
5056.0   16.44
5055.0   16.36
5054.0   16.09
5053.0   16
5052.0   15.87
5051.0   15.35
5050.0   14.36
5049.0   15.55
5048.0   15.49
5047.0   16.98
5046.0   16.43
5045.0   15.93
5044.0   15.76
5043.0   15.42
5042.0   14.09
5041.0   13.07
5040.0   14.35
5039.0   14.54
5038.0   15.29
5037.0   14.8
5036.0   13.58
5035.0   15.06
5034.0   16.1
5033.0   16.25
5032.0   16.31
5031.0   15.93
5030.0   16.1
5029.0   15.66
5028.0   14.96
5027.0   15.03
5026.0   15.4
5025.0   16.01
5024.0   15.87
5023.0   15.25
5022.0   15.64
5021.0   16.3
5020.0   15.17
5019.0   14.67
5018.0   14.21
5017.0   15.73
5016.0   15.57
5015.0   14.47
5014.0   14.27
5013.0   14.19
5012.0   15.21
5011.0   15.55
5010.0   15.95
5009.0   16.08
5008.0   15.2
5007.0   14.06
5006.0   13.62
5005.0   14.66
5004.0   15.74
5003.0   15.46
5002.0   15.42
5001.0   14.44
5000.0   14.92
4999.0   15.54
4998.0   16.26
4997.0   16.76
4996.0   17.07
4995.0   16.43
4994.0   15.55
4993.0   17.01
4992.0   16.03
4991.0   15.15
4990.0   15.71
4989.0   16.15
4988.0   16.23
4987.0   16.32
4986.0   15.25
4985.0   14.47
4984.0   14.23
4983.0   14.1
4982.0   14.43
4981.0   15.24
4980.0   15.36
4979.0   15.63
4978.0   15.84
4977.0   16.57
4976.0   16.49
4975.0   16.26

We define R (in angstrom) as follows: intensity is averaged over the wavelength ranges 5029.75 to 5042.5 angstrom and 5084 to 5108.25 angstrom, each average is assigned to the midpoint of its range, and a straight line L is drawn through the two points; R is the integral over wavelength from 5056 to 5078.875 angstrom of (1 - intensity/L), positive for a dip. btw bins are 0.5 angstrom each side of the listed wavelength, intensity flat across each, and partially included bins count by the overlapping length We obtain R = -0.5 angstrom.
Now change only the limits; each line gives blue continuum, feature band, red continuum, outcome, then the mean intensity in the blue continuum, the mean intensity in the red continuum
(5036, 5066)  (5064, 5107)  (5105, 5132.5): -0.3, 15.6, 15.4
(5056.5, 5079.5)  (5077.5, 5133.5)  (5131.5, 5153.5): -0.6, 15.7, 15.1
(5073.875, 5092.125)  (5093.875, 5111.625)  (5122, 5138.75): -0.2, 15.5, 15.2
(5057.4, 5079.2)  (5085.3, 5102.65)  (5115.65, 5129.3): -0.4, 15.7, 15.4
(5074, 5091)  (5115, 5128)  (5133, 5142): -0.2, 15.5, 15.1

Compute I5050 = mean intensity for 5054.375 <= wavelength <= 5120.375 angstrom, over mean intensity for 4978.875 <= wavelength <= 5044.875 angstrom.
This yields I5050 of 1.0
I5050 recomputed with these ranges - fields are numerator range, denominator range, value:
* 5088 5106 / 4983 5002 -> 1.01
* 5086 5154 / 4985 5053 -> 1.00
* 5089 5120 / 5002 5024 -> 1.04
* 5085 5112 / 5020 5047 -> 1.02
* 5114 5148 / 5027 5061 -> 0.98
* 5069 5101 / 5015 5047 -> 1.02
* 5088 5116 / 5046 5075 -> 1.00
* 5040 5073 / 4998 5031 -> 1.03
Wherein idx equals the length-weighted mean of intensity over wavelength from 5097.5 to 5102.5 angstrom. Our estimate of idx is 15.5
